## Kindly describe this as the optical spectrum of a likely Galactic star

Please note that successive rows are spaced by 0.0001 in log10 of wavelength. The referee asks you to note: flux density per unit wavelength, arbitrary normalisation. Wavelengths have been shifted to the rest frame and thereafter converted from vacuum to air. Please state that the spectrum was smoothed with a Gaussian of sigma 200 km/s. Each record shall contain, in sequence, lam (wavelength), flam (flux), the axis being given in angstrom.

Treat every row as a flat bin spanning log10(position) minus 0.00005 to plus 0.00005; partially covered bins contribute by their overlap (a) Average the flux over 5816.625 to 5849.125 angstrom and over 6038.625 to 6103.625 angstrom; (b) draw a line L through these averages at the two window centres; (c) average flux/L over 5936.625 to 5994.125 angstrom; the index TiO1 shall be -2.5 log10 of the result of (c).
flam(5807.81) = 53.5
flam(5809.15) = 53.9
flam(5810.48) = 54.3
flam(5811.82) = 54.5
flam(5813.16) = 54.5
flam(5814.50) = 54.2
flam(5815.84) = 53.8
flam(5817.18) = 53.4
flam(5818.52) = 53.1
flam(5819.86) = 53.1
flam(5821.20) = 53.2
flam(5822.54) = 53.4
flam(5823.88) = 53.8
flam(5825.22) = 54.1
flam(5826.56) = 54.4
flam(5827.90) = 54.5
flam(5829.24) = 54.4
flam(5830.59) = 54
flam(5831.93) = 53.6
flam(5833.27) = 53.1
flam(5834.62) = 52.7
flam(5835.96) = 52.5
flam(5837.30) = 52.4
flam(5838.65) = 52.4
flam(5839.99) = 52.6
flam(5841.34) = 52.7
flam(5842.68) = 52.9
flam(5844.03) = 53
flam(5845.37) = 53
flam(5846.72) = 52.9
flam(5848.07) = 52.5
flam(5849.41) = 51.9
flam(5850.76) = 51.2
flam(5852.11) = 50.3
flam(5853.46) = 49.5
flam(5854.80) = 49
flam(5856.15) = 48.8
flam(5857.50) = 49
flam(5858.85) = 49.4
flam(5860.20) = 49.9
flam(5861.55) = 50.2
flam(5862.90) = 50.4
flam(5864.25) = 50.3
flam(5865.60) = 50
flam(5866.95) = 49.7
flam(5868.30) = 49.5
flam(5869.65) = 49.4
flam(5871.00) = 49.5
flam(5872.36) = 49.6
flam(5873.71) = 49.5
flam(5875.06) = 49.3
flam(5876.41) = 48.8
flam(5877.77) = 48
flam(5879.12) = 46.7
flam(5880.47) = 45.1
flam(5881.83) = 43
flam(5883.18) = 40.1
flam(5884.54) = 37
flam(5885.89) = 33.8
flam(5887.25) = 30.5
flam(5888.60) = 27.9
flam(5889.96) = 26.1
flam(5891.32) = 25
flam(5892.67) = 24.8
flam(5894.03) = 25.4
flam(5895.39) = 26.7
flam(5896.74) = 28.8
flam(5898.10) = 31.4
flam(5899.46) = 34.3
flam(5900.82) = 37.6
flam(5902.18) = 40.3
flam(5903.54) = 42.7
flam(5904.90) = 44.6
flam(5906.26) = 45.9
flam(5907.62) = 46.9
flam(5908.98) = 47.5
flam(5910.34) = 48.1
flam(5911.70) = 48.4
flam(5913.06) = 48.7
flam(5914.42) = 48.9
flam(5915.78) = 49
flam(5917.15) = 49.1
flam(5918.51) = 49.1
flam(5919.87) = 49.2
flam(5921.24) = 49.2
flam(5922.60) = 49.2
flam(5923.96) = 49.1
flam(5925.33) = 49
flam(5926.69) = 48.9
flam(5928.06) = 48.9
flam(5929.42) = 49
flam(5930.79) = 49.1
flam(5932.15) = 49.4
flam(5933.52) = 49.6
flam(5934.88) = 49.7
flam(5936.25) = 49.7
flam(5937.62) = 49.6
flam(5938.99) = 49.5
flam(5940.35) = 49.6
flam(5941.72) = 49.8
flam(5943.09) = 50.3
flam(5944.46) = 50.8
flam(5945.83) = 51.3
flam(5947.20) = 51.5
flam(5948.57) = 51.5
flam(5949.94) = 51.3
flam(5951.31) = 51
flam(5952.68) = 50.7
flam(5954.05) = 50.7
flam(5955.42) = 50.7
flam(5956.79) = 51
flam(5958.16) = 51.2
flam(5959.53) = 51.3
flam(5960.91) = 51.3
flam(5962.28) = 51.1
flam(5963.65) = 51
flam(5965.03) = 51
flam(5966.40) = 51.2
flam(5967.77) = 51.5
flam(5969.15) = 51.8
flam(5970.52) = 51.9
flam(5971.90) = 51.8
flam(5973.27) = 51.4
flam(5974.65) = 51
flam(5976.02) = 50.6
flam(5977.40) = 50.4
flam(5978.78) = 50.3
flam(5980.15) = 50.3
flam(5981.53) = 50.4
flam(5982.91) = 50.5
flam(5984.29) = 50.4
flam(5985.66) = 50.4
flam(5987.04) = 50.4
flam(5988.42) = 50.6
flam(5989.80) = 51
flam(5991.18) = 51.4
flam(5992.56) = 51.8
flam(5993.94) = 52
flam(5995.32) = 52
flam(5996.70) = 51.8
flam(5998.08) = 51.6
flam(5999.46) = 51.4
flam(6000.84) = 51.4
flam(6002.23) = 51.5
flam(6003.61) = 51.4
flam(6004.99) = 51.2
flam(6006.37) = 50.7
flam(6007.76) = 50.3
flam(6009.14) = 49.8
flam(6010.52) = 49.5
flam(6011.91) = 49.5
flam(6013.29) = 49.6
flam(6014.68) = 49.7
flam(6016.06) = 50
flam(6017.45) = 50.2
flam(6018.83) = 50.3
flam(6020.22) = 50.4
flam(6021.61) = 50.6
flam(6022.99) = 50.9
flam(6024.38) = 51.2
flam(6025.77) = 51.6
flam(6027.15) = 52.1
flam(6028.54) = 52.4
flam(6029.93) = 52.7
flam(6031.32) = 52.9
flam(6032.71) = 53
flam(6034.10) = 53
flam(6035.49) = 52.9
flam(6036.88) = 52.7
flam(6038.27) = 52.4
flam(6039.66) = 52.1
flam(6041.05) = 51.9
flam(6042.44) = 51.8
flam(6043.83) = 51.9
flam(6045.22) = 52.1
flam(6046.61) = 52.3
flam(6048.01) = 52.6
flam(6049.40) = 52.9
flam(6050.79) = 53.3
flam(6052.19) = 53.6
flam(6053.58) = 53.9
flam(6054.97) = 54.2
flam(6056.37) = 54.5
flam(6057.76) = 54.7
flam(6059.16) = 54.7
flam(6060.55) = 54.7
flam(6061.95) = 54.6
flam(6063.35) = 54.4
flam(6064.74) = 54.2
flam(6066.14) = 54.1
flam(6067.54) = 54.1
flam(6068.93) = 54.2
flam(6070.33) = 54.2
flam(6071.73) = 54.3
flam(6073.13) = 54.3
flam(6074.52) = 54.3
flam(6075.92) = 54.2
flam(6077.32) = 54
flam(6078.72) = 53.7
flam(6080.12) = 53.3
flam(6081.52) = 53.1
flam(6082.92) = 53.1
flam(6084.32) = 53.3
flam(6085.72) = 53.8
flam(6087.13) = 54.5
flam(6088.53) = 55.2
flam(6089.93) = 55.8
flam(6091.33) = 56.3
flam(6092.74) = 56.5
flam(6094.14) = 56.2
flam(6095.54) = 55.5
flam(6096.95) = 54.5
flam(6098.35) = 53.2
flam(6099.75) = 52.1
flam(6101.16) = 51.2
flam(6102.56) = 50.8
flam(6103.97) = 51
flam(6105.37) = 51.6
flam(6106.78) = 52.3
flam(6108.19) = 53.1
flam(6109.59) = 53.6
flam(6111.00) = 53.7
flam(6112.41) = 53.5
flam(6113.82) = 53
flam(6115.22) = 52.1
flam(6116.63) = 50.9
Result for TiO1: 0.055 mag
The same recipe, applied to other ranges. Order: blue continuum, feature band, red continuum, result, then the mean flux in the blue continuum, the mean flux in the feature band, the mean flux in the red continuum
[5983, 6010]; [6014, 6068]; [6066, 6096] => 0.006 mag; 51.1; 52.6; 54.5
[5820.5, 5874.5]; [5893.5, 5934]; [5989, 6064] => 0.164 mag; 51.6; 44.5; 52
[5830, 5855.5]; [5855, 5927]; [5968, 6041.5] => 0.190 mag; 52.2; 43.6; 51.2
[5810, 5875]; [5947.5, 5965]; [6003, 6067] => 0.021 mag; 52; 51.1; 52.2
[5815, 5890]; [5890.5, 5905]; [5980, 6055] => 0.473 mag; 49.4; 32.3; 51.5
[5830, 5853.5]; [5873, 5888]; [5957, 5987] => 0.211 mag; 52.5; 42.8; 51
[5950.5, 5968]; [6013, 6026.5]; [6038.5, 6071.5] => 0.045 mag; 51.1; 50.5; 53.5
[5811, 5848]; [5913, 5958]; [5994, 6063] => 0.059 mag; 53.4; 49.9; 52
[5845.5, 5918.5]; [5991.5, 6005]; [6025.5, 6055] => -0.028 mag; 43.9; 51.6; 52.6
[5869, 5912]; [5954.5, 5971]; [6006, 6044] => -0.119 mag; 39.7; 51.2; 51.3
